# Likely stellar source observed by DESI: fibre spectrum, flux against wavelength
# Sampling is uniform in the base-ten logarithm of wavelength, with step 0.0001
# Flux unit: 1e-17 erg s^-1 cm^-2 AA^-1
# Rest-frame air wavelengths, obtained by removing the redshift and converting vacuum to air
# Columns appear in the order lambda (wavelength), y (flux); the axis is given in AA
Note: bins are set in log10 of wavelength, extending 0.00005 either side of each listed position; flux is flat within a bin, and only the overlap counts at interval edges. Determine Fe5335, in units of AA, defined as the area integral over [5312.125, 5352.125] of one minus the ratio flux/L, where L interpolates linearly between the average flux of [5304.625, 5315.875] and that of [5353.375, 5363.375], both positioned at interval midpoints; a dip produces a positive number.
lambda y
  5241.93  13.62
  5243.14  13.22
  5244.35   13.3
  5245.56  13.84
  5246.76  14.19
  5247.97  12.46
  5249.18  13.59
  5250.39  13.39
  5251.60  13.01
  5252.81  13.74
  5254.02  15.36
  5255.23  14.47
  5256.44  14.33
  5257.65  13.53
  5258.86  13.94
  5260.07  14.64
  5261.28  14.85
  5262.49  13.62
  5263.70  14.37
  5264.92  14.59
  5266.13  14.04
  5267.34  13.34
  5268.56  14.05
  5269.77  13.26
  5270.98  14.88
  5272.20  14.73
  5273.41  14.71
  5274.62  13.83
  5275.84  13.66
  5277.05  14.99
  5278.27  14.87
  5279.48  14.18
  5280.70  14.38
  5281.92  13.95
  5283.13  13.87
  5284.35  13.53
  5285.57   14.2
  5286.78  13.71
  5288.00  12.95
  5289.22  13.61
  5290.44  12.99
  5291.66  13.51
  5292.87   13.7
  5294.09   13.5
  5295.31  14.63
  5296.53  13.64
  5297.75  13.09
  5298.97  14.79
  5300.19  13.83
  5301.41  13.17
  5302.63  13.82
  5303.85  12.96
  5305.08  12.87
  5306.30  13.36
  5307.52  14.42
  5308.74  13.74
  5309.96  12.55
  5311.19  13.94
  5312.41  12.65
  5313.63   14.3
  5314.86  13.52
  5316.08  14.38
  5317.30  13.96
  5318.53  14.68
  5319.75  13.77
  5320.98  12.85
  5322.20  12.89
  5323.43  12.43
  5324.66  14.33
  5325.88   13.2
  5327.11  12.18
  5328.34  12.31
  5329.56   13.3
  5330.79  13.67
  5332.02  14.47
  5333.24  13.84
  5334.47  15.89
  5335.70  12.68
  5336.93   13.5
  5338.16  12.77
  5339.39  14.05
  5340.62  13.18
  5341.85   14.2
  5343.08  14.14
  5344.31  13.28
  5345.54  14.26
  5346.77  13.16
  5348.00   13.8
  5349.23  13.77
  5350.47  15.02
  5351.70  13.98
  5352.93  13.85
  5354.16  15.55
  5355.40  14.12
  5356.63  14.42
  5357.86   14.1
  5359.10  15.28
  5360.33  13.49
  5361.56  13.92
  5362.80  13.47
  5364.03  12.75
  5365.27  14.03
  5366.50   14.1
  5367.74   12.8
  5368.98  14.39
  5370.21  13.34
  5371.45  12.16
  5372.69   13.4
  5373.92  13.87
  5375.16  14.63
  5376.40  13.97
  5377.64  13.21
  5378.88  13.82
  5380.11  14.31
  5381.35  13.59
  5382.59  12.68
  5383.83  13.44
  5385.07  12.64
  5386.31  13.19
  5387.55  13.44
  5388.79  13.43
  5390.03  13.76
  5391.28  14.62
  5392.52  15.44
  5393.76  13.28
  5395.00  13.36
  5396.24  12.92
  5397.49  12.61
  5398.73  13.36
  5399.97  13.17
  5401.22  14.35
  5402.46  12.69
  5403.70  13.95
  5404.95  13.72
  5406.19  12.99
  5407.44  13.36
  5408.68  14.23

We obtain 0.6 AA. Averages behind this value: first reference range 13.5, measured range 13.7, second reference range 14.3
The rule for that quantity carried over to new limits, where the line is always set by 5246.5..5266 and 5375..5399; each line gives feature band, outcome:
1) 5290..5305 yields 0.3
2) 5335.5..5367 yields -0.5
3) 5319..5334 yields 0.5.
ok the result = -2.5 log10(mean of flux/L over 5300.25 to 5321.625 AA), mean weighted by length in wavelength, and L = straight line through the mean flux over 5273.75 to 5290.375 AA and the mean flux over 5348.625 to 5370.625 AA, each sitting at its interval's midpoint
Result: 0.03 mag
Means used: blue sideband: 14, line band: 13.6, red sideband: 14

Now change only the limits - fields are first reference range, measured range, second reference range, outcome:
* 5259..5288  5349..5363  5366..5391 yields -0.05 mag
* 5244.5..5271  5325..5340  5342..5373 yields 0.03 mag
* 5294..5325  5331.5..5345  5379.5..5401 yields -0.02 mag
